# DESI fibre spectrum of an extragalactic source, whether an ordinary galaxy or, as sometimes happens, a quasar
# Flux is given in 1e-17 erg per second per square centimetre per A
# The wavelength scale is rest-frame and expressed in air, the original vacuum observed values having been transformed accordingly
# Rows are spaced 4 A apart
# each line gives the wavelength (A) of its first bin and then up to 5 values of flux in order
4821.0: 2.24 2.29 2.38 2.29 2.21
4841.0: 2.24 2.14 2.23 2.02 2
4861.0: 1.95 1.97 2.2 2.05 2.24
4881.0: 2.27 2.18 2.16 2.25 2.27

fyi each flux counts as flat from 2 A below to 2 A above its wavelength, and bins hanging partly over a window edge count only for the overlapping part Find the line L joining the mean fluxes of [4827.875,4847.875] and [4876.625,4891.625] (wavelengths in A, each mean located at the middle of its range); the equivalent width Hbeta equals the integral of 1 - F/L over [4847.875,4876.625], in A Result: 2.09 A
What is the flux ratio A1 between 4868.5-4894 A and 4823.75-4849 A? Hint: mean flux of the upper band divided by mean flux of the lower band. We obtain 0.97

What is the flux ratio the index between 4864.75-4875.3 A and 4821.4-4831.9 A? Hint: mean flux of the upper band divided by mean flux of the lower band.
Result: 0.90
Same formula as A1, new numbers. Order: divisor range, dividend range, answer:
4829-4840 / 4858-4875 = 0.90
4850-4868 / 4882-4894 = 1.09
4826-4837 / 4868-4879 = 0.94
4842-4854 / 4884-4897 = 1.03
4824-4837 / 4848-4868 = 0.88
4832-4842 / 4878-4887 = 0.99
